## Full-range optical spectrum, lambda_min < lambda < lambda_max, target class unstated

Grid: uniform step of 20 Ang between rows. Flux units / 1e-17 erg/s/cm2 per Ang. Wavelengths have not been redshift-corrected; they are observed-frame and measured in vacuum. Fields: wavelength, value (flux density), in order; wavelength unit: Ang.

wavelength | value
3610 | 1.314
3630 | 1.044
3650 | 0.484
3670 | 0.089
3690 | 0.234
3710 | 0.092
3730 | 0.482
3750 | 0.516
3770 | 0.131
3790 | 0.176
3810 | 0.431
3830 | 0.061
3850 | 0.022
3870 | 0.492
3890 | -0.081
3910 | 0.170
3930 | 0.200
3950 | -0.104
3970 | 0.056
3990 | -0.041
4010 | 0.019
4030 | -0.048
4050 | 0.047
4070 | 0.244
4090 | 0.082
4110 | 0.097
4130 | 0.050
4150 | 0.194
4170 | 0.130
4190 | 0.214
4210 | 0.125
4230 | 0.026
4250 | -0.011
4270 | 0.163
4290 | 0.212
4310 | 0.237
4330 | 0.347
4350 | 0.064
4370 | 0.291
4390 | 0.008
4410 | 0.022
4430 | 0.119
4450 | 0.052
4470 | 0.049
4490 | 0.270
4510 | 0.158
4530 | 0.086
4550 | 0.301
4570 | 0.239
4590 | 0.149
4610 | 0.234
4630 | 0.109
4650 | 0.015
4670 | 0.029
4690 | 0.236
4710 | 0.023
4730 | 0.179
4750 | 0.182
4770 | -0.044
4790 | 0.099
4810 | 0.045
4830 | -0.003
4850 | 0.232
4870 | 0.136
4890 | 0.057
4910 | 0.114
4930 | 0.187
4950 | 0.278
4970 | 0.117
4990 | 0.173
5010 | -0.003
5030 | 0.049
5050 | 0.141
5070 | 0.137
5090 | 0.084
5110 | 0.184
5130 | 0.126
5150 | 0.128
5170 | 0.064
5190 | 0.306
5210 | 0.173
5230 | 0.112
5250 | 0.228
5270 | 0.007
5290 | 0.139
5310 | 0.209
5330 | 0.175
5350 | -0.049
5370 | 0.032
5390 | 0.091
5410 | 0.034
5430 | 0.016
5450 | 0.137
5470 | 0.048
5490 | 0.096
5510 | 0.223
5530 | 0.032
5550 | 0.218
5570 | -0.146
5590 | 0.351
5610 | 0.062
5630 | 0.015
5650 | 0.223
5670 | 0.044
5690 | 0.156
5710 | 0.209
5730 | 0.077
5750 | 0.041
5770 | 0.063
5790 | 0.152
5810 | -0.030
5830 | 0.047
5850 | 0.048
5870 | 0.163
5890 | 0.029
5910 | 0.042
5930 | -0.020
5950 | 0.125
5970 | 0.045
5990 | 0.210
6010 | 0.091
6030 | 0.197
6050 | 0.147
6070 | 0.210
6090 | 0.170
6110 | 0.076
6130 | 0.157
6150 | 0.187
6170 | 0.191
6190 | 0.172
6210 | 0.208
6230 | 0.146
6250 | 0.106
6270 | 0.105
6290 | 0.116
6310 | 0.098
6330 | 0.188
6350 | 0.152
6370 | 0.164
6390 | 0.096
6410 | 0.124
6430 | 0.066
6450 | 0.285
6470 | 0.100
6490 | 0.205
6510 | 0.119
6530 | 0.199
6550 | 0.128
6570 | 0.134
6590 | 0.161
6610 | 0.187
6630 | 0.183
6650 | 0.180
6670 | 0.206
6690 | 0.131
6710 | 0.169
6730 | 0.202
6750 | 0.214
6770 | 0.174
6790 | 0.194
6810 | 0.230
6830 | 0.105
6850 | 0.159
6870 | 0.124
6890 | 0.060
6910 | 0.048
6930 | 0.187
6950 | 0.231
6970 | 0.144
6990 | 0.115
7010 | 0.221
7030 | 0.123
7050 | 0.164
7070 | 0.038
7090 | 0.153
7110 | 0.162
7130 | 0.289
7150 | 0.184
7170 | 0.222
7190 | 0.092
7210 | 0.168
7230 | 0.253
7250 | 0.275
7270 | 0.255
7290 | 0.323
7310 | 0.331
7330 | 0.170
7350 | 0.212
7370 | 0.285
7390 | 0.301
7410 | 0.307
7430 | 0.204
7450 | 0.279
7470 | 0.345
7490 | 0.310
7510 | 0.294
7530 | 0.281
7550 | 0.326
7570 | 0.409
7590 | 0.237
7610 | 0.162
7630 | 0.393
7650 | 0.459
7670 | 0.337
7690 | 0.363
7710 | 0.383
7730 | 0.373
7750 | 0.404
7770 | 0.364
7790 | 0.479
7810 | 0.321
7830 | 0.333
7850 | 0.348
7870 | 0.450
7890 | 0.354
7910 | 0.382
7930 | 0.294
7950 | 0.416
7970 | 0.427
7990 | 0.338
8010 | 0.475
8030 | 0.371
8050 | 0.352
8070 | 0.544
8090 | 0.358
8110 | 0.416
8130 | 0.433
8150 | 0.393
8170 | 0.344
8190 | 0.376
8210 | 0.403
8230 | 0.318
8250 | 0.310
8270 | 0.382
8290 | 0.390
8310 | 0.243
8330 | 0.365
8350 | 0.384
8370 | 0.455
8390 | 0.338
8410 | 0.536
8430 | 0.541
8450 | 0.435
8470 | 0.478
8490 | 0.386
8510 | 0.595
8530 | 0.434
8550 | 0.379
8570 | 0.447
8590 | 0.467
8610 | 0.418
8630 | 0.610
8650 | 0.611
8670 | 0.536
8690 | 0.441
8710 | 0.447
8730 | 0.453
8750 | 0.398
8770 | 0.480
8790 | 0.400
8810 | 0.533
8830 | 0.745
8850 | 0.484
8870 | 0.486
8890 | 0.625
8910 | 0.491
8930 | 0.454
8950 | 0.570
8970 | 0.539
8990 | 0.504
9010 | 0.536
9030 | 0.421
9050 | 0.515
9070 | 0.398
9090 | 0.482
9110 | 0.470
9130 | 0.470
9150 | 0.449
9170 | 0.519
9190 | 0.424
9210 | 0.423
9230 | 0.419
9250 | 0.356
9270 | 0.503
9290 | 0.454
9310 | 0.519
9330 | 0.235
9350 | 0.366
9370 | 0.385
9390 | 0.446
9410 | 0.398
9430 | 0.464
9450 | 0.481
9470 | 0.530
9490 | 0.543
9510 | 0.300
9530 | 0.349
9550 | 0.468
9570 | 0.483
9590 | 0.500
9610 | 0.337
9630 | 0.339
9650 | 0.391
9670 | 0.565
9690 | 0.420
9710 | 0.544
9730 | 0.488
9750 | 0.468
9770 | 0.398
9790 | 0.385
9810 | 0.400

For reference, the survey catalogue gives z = 0.913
